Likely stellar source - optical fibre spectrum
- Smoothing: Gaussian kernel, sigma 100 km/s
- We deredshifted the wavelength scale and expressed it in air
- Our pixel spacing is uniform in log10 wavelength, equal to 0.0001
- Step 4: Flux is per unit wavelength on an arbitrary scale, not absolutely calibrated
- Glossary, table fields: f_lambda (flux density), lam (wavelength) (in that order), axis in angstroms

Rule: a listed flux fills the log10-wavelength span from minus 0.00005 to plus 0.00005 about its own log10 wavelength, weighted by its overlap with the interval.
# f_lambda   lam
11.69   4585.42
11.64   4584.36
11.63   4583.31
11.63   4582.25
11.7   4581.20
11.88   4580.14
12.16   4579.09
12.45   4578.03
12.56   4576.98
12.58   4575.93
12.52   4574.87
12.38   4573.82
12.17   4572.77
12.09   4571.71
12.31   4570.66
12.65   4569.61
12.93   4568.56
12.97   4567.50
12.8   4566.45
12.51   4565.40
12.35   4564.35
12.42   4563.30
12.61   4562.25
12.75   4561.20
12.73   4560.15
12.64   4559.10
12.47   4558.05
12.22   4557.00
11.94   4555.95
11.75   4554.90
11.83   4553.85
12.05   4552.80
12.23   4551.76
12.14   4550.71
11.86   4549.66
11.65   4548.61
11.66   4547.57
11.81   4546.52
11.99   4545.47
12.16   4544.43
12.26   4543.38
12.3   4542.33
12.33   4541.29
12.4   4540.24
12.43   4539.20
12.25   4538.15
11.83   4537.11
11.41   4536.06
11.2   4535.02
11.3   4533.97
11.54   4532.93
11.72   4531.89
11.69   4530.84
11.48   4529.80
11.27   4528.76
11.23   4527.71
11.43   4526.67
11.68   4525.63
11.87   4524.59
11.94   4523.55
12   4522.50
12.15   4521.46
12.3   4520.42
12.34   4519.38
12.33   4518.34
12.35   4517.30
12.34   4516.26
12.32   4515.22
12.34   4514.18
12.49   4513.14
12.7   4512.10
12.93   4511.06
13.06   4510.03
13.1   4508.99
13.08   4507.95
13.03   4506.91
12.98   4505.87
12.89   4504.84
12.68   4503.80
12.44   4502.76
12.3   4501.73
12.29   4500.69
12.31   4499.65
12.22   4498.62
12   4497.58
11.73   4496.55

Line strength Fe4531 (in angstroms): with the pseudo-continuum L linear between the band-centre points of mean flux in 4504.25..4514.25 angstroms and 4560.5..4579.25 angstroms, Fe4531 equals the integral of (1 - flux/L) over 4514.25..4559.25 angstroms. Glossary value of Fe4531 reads 2.7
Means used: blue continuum 12.9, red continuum 12.5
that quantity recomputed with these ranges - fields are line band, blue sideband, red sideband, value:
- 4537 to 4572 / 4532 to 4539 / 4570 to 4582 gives -1.05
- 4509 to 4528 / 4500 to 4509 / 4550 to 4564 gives 0.54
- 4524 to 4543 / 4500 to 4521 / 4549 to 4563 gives 1.03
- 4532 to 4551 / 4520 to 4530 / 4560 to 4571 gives 0.30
